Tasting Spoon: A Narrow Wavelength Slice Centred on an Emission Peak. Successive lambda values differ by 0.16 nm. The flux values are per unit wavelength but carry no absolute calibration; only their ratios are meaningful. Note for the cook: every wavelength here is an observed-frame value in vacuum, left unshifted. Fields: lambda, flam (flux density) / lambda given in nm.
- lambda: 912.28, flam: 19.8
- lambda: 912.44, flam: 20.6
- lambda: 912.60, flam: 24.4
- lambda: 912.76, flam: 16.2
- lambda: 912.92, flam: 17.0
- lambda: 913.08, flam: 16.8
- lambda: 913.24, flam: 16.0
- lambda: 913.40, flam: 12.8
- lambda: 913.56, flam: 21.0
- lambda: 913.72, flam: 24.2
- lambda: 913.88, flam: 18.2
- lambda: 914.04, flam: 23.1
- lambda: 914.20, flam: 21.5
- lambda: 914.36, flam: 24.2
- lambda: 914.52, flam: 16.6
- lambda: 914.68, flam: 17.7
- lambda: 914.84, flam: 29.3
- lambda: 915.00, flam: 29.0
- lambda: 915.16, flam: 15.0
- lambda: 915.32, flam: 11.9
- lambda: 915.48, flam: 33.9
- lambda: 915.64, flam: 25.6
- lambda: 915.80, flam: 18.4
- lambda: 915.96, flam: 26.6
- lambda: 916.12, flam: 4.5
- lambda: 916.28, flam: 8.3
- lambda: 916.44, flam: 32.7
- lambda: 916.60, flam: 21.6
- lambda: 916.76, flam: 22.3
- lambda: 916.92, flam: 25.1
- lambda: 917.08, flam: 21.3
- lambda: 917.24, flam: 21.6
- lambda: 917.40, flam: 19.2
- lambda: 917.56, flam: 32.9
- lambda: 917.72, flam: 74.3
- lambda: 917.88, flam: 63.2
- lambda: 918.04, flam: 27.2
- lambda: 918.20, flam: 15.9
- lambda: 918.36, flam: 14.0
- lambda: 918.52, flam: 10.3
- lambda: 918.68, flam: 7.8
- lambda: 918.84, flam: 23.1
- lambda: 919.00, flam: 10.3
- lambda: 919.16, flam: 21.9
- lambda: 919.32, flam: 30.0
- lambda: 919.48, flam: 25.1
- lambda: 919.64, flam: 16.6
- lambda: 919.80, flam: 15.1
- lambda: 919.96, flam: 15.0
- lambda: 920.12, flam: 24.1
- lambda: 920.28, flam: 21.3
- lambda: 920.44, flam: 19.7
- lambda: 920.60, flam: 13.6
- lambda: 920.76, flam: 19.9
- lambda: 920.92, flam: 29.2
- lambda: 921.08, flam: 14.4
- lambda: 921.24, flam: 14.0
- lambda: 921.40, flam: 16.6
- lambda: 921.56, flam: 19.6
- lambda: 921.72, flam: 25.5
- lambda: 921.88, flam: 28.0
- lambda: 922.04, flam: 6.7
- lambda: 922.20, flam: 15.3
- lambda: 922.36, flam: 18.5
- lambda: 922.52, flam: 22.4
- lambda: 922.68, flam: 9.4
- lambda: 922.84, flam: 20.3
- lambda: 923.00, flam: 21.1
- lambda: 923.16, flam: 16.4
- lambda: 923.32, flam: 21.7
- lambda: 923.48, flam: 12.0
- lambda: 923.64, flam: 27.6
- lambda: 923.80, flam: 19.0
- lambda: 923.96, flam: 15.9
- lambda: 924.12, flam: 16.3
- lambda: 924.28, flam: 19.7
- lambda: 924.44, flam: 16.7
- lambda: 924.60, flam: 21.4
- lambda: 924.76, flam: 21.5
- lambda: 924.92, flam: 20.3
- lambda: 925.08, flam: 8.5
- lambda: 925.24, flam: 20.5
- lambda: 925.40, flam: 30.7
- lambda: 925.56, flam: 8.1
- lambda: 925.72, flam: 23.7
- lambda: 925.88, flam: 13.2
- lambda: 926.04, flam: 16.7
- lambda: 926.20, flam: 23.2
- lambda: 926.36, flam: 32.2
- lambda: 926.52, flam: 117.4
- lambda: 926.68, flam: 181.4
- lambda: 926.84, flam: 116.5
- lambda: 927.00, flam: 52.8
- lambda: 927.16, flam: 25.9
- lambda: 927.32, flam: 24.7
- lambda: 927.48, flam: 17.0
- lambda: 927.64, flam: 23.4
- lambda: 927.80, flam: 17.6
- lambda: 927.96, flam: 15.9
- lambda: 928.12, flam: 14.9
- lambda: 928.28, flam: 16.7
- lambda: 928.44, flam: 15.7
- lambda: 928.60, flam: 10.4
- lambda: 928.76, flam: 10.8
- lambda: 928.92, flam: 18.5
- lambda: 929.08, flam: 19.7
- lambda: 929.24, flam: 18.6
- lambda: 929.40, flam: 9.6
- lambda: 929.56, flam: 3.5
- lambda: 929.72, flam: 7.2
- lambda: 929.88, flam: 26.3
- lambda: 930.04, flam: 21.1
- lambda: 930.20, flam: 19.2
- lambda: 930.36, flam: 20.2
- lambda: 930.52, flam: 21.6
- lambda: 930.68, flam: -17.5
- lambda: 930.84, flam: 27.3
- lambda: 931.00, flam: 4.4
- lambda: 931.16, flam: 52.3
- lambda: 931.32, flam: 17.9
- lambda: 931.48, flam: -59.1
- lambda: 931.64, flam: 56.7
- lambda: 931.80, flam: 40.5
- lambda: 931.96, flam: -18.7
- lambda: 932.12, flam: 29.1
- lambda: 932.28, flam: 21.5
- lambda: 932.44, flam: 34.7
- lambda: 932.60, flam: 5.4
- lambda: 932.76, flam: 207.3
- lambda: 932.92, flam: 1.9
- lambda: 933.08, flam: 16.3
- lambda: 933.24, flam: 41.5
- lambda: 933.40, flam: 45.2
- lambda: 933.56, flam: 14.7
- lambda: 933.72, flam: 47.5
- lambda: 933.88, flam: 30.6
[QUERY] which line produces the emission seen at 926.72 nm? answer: [O III]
